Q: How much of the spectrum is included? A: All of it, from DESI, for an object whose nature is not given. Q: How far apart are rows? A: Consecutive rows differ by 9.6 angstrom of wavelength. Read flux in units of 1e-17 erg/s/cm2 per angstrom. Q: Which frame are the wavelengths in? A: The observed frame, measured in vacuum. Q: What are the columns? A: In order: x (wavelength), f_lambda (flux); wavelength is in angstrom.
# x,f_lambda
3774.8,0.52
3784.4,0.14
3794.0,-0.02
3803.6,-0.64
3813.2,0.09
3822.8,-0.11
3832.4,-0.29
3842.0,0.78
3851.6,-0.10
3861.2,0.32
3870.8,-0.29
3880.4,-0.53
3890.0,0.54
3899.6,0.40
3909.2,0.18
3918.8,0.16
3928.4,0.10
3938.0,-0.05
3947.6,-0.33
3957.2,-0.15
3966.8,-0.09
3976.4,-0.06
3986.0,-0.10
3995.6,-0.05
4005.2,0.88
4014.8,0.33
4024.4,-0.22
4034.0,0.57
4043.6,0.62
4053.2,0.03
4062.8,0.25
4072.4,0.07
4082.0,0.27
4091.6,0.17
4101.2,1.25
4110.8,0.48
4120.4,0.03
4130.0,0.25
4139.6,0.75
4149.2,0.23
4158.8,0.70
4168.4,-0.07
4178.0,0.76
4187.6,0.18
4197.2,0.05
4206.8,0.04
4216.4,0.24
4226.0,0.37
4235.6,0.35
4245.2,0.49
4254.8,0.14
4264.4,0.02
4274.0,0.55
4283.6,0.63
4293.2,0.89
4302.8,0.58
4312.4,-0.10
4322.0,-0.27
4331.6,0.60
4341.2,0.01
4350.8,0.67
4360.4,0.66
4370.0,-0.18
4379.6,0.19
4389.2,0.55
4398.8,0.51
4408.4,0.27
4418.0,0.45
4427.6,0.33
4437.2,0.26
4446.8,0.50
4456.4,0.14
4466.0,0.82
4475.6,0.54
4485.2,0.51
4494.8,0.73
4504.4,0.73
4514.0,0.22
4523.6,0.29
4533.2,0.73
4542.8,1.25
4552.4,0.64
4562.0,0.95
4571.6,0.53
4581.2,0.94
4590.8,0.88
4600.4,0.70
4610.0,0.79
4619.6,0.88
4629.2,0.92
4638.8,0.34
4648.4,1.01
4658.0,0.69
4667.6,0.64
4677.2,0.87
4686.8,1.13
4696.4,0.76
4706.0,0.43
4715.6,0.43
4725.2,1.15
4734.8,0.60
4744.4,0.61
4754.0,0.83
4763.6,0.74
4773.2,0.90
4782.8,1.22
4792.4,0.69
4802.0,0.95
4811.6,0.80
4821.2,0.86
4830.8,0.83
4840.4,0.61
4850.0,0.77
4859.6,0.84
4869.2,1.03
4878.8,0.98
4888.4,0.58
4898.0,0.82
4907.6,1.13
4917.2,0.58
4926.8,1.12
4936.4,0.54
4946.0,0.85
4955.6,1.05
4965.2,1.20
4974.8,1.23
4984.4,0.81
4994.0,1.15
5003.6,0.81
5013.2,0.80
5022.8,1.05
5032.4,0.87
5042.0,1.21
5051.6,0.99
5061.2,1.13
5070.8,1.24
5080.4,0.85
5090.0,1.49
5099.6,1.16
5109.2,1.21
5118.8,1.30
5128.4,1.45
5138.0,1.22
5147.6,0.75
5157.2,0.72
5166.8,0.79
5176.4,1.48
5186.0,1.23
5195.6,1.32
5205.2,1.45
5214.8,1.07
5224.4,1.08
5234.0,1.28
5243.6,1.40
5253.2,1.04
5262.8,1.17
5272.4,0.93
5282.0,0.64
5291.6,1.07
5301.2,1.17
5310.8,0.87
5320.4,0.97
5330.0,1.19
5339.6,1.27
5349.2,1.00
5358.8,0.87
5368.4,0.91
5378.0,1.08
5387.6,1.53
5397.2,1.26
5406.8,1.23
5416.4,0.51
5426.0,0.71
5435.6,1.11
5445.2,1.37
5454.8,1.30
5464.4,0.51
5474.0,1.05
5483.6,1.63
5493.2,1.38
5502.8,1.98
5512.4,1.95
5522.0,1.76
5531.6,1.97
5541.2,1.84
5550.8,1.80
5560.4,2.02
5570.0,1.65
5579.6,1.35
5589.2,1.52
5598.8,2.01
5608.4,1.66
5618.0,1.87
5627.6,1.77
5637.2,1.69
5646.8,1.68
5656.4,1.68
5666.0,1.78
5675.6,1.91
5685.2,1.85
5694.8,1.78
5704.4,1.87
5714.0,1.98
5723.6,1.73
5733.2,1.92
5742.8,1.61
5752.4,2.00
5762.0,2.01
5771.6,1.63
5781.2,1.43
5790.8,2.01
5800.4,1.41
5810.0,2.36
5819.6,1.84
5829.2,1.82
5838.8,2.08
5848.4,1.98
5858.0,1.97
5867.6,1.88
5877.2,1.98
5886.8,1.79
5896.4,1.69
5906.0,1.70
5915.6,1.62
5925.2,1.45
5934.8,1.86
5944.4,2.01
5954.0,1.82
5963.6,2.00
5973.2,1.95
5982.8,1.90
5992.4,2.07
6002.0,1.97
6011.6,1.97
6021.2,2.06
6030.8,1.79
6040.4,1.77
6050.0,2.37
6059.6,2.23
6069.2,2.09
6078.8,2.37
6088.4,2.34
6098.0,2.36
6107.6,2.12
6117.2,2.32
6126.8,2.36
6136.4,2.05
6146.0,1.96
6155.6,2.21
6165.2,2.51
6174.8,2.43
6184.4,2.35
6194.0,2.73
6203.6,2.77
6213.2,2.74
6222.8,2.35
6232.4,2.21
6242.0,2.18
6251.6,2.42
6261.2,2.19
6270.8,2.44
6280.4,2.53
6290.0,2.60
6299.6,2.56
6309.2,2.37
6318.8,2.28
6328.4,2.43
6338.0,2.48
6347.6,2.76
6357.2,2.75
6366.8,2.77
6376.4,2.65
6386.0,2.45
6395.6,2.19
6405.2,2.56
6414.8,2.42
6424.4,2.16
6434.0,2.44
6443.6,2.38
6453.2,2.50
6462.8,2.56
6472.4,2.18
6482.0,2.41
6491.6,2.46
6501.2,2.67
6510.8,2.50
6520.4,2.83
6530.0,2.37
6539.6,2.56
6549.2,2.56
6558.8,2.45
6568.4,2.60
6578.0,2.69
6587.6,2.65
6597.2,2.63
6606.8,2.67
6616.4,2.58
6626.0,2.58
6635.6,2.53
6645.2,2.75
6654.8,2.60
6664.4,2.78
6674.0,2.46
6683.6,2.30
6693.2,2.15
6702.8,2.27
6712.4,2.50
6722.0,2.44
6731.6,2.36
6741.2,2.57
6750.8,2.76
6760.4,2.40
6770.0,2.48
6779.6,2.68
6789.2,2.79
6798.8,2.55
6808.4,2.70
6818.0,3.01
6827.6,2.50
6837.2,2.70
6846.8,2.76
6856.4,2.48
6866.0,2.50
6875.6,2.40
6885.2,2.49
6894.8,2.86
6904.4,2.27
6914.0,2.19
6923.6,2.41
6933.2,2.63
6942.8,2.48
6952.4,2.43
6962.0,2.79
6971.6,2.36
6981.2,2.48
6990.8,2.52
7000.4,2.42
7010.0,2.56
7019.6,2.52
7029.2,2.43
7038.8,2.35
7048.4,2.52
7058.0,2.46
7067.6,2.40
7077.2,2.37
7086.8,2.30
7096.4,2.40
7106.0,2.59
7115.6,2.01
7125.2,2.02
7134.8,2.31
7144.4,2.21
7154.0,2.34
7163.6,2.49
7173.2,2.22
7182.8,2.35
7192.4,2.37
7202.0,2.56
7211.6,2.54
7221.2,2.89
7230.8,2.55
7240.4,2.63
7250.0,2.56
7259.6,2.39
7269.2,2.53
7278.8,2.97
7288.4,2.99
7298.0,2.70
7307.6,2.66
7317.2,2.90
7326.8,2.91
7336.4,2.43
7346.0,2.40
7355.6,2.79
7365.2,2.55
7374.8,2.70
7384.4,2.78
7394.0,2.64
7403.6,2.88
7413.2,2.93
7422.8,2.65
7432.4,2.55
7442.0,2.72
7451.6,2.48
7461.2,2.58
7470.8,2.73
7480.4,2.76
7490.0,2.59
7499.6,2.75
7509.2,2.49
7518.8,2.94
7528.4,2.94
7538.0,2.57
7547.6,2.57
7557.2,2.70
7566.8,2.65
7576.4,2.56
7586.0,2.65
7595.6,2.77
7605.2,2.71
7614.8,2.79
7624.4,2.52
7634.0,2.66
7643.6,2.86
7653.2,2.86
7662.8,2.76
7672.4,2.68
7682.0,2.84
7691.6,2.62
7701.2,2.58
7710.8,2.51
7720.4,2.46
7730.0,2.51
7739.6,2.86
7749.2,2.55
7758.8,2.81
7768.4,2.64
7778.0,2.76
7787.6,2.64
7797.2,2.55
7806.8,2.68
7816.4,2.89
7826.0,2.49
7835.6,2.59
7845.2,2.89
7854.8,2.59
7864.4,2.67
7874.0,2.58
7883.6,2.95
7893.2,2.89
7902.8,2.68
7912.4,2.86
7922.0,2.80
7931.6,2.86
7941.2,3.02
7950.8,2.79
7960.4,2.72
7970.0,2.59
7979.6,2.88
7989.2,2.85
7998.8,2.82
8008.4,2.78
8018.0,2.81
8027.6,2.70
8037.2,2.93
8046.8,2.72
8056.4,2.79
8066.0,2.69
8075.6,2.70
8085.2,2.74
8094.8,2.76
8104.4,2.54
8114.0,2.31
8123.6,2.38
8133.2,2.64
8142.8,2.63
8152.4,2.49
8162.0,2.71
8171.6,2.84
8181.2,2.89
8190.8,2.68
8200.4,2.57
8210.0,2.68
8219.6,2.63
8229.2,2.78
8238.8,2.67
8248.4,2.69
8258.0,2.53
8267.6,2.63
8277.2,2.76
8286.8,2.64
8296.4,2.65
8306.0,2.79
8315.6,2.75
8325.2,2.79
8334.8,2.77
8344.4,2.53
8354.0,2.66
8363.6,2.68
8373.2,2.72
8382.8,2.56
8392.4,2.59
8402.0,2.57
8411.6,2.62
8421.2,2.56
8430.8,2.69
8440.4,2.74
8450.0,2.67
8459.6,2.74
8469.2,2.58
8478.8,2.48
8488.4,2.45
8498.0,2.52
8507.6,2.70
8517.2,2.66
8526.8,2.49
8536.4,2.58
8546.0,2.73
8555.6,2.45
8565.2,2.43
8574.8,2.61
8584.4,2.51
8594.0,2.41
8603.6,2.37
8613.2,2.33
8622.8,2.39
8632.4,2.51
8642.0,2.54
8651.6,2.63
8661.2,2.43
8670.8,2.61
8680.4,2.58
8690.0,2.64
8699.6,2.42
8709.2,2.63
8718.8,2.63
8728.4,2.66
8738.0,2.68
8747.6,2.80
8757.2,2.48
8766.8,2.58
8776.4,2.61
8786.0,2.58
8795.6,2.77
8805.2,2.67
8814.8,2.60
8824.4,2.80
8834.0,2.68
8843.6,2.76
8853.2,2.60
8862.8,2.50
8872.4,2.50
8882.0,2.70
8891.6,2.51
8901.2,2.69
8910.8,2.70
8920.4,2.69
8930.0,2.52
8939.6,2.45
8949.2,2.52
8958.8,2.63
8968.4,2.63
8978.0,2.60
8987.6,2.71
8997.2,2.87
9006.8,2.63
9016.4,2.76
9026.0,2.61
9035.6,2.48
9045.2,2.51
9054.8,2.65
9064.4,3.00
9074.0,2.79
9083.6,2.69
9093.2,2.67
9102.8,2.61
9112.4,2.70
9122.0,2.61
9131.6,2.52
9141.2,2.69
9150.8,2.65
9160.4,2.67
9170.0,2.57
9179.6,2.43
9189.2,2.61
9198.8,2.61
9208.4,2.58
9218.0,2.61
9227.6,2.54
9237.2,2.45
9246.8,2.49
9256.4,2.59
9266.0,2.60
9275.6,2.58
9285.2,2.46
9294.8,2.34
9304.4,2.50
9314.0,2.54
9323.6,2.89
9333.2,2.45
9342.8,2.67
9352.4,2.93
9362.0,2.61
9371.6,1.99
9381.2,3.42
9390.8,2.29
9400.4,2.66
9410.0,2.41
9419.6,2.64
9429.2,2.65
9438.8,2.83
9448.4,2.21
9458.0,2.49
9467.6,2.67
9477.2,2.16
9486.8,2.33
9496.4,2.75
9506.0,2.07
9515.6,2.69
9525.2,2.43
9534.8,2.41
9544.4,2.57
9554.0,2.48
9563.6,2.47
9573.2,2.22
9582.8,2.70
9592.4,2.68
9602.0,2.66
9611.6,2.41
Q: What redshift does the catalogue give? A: 0.377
